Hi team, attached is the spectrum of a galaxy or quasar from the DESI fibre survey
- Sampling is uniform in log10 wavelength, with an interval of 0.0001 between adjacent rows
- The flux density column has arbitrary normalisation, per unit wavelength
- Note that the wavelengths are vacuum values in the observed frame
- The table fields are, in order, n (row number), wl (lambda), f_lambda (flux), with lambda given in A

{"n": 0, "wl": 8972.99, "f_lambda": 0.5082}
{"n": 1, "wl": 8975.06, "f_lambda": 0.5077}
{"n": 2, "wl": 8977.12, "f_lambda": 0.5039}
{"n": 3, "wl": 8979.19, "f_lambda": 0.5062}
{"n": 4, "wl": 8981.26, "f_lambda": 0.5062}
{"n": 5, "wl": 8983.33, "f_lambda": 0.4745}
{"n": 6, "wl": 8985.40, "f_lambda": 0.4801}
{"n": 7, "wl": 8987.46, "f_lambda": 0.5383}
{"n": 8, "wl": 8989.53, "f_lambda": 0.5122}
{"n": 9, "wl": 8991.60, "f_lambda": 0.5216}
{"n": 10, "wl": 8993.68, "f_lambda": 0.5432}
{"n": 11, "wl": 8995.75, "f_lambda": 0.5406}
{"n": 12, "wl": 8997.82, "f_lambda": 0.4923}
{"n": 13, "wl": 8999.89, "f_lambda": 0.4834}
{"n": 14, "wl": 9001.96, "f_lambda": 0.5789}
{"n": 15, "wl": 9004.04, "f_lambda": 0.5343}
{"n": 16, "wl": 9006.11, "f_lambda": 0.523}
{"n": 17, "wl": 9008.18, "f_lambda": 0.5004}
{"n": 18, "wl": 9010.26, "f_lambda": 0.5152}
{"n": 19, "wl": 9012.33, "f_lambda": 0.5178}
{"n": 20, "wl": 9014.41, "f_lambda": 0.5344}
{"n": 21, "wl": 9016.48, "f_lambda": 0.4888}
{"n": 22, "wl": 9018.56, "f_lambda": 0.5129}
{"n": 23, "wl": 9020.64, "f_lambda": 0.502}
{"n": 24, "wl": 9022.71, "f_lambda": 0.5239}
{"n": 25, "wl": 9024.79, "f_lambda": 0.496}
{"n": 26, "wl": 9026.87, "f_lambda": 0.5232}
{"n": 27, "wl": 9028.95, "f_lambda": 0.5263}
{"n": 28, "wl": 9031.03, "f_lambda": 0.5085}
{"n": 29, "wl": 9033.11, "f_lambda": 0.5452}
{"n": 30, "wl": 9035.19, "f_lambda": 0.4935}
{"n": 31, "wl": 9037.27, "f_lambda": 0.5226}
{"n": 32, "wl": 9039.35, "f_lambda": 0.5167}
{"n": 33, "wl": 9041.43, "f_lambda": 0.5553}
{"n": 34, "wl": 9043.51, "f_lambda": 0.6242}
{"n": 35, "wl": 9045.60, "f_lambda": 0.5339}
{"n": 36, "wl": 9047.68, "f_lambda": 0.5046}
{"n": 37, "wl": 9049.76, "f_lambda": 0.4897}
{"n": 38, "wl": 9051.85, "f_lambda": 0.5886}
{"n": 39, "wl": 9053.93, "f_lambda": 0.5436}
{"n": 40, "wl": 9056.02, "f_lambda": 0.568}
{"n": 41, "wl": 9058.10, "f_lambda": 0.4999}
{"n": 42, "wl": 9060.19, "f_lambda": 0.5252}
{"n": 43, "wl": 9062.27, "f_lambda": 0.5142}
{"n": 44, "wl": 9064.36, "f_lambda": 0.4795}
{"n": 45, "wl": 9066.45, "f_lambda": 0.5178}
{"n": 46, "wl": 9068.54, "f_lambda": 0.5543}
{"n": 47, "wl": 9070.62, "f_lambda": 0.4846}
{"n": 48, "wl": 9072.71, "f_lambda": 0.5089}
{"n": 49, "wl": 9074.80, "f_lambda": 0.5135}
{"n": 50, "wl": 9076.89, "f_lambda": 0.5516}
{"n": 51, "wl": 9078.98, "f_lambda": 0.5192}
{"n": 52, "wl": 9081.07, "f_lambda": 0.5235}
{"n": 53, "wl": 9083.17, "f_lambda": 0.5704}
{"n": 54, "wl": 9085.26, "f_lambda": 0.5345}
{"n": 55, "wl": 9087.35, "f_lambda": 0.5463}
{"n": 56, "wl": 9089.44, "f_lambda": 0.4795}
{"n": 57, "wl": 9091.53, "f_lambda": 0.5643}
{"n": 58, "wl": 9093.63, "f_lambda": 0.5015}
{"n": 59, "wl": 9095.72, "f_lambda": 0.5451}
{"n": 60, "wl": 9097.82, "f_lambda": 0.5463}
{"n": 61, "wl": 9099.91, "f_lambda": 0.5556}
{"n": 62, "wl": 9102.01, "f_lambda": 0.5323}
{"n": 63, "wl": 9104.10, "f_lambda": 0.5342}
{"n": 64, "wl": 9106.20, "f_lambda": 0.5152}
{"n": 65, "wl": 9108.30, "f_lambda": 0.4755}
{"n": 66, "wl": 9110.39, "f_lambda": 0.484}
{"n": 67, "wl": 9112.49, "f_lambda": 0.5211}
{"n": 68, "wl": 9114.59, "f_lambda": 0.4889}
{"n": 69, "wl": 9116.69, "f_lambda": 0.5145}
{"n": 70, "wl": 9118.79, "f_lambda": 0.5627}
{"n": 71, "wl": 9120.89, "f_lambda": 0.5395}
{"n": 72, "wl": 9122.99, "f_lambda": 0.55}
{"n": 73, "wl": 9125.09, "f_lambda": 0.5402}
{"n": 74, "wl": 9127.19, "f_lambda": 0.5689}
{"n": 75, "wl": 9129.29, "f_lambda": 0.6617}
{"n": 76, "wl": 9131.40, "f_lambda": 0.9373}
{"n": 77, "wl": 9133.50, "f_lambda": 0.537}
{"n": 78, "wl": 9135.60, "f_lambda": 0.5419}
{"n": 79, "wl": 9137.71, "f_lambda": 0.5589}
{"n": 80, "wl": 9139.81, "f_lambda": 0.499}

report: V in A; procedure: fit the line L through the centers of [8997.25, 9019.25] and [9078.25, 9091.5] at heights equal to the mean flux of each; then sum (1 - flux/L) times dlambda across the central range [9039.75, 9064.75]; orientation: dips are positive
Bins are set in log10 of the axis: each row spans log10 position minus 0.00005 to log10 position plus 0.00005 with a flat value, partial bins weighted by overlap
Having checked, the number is -0.5 A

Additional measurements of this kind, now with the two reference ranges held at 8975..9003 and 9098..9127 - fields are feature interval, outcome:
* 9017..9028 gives 0.14 A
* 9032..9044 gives -0.47 A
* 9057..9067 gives 0.27 A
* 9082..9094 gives -0.24 A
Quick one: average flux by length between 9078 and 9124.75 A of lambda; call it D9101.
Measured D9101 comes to 0.528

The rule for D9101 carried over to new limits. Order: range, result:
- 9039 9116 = 0.527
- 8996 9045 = 0.523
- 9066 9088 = 0.53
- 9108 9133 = 0.573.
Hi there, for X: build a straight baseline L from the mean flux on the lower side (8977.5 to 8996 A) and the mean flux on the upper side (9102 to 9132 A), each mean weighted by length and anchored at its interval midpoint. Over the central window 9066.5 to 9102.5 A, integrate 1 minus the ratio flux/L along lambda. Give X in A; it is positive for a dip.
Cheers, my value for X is 1.0 A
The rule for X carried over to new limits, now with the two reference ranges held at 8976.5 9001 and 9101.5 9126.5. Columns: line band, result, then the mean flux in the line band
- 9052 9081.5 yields -0.4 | 0.524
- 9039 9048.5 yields -0.7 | 0.55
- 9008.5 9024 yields 0.0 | 0.513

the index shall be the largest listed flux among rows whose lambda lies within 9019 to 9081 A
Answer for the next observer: 0.6242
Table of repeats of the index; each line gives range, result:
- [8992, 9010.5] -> 0.5789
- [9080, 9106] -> 0.5704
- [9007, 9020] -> 0.5344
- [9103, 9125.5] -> 0.5627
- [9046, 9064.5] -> 0.5886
